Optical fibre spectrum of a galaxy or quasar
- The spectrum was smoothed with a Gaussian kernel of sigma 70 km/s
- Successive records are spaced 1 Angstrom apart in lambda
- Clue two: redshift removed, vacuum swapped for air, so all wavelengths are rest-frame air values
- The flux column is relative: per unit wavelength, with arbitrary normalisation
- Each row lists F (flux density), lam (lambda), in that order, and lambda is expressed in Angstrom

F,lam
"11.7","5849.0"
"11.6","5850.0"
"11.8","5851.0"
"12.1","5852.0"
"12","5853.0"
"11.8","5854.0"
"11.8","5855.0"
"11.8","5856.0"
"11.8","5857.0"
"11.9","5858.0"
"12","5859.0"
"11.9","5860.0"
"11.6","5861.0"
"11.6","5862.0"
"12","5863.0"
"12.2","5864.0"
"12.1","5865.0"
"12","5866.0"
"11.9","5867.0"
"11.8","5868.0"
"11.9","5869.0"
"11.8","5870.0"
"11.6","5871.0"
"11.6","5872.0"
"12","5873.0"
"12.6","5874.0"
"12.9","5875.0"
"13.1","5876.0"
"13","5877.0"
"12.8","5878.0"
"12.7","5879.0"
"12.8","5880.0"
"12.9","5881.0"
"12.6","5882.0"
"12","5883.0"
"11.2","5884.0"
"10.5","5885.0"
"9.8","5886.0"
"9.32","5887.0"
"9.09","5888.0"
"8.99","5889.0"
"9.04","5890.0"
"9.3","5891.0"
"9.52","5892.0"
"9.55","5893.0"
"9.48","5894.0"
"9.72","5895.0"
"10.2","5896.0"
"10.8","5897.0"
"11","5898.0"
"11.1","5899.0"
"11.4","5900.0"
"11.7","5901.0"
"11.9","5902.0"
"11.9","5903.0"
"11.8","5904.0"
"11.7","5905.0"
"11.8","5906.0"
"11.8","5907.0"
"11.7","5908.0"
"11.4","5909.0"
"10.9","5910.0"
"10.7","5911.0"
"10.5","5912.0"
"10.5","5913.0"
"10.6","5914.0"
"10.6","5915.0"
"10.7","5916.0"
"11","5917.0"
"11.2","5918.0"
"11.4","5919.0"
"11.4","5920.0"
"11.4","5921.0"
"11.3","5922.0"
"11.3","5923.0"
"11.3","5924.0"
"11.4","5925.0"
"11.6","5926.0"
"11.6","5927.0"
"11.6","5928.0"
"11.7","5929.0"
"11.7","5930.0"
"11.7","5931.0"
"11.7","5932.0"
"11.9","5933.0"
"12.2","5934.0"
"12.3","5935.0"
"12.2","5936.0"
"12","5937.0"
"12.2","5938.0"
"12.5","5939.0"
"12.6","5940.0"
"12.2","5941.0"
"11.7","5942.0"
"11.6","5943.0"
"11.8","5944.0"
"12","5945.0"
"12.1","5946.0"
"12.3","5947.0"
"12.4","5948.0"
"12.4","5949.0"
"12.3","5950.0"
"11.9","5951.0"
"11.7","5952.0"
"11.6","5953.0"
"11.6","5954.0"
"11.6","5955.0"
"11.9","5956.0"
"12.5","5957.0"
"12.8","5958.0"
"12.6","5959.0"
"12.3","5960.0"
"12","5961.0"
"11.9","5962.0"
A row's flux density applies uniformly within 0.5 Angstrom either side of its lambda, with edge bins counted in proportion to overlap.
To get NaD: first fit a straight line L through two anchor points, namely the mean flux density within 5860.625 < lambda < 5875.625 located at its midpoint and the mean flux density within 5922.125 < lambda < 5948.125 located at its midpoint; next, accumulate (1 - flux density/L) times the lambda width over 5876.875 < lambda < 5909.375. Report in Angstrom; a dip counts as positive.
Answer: 2.5 Angstrom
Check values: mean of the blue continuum 12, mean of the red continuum 11.9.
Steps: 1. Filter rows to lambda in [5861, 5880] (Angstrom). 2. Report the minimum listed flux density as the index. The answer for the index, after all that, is 11.6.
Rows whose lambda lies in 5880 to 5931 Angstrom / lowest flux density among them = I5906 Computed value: 8.99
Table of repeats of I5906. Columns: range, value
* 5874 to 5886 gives 9.8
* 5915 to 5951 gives 10.6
